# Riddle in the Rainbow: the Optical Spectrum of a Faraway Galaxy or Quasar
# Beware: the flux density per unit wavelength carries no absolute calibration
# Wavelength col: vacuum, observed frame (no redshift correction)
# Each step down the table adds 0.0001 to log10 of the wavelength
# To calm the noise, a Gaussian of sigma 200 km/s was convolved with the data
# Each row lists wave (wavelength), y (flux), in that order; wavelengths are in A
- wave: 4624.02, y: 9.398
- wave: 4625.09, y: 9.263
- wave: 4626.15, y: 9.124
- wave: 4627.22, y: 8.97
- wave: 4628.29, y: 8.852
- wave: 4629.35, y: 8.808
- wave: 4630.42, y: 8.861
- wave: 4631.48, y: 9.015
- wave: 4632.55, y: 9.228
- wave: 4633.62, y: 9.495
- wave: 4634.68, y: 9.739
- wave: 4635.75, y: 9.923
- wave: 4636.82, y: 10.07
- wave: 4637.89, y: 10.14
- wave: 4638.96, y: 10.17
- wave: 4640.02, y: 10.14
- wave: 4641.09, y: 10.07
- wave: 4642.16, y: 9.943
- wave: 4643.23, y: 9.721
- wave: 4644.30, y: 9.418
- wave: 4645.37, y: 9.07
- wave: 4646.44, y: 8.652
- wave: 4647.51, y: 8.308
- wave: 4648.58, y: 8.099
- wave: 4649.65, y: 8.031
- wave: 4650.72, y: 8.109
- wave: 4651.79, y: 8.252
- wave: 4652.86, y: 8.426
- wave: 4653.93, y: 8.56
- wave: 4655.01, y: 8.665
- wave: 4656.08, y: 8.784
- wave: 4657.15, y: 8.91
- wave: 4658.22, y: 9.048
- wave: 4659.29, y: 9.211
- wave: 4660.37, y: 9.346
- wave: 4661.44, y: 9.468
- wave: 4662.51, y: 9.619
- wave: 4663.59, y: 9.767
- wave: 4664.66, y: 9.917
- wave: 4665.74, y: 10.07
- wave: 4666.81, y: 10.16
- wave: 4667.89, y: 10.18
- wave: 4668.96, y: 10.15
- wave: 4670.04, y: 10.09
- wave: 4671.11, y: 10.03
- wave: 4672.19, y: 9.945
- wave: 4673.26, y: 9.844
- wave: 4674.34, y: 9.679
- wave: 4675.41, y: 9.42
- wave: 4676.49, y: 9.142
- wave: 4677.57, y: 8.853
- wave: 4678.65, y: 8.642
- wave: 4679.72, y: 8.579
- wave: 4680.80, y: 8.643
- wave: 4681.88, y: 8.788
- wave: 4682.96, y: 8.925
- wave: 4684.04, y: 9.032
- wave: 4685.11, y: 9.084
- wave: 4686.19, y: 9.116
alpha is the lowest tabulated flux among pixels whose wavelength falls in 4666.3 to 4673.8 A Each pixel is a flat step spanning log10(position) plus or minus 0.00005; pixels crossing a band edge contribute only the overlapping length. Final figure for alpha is 9.844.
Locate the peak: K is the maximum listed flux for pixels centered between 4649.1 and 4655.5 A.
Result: 8.665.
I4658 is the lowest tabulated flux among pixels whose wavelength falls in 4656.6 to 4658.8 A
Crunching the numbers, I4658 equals 8.91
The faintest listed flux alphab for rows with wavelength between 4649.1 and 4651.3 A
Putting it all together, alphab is 8.031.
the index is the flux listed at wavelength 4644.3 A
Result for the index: 9.418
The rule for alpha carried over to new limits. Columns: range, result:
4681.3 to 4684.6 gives 8.788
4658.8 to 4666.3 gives 9.211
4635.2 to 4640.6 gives 9.923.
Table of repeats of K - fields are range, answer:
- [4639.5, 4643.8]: 10.14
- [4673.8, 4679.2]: 9.679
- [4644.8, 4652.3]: 9.07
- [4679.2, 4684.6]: 9.032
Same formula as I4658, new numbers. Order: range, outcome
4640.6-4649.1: 8.099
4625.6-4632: 8.808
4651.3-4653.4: 8.252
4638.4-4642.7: 9.943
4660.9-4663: 9.468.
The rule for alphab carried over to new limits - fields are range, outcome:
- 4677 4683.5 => 8.579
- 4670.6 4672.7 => 9.945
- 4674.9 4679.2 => 8.642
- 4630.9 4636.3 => 9.015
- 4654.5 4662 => 8.665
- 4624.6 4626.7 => 9.124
